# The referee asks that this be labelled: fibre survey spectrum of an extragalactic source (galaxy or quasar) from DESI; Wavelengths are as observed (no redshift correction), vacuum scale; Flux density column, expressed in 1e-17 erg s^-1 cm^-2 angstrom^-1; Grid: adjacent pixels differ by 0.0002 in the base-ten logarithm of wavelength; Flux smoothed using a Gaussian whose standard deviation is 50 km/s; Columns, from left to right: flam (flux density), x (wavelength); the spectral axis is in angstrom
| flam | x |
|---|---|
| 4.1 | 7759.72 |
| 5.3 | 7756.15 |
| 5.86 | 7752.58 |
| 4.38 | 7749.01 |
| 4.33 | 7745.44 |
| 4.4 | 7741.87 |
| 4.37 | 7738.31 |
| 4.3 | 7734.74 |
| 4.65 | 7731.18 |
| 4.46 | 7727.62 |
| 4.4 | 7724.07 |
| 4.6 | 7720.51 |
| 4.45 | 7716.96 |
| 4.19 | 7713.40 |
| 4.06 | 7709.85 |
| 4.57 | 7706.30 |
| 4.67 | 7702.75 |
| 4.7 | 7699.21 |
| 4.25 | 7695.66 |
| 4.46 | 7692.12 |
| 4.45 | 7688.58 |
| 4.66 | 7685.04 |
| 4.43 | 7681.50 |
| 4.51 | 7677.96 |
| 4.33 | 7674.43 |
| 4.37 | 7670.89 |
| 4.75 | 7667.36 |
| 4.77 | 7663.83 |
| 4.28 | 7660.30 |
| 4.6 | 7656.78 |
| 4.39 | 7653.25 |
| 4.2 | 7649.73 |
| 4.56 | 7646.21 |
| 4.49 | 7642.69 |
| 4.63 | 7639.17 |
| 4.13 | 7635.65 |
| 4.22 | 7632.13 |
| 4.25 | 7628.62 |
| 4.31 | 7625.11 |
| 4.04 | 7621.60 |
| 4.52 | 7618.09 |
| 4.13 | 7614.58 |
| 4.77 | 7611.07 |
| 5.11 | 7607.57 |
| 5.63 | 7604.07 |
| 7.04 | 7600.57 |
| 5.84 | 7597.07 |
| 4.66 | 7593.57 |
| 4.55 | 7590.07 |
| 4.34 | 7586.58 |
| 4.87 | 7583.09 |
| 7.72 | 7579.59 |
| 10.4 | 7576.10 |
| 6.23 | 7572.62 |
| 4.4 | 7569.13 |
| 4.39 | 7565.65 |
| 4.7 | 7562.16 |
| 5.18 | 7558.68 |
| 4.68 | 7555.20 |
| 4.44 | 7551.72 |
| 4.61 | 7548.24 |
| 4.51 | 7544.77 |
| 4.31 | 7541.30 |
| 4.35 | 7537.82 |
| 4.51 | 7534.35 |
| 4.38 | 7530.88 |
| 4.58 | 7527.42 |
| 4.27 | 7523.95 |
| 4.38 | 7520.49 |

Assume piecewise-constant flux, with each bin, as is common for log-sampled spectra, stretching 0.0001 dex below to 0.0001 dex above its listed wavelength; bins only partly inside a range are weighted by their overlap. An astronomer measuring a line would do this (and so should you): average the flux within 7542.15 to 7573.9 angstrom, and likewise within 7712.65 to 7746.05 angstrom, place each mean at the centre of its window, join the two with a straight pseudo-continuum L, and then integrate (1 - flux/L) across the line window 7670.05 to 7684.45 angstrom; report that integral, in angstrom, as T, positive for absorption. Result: 0.3 angstrom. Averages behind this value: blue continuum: 4.76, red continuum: 4.42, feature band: 4.43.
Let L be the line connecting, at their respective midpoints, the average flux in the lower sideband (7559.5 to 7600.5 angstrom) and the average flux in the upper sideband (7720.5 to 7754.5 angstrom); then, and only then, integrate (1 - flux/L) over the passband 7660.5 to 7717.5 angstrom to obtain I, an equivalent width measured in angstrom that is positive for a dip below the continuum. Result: 5.2 angstrom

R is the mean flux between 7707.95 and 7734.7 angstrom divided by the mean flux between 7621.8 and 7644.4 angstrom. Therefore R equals 1.02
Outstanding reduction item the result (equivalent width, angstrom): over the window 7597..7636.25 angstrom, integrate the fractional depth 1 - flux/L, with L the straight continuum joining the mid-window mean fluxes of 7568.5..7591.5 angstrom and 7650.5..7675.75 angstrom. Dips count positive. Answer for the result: 4.7 angstrom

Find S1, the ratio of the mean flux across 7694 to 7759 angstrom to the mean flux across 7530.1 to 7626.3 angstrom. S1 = 0.89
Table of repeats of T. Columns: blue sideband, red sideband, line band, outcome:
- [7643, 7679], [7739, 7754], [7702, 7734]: 1.2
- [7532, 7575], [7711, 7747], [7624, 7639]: 1.1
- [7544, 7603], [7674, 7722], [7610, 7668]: 6.2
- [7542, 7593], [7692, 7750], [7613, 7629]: 2.4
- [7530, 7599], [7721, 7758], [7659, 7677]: 1.3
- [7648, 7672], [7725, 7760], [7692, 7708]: 0.1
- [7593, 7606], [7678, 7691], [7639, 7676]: 3.4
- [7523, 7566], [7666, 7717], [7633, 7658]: 0.4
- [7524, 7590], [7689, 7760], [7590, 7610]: -2.3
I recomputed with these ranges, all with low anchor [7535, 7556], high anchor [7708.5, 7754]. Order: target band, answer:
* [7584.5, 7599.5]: -1.57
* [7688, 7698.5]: 0.18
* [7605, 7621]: -0.57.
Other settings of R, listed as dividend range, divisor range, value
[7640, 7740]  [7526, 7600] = 0.86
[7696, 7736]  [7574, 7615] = 0.77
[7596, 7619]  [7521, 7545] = 1.20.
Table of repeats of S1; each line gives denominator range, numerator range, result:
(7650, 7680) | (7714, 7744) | 0.99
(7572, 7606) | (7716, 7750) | 0.72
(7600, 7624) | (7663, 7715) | 0.91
